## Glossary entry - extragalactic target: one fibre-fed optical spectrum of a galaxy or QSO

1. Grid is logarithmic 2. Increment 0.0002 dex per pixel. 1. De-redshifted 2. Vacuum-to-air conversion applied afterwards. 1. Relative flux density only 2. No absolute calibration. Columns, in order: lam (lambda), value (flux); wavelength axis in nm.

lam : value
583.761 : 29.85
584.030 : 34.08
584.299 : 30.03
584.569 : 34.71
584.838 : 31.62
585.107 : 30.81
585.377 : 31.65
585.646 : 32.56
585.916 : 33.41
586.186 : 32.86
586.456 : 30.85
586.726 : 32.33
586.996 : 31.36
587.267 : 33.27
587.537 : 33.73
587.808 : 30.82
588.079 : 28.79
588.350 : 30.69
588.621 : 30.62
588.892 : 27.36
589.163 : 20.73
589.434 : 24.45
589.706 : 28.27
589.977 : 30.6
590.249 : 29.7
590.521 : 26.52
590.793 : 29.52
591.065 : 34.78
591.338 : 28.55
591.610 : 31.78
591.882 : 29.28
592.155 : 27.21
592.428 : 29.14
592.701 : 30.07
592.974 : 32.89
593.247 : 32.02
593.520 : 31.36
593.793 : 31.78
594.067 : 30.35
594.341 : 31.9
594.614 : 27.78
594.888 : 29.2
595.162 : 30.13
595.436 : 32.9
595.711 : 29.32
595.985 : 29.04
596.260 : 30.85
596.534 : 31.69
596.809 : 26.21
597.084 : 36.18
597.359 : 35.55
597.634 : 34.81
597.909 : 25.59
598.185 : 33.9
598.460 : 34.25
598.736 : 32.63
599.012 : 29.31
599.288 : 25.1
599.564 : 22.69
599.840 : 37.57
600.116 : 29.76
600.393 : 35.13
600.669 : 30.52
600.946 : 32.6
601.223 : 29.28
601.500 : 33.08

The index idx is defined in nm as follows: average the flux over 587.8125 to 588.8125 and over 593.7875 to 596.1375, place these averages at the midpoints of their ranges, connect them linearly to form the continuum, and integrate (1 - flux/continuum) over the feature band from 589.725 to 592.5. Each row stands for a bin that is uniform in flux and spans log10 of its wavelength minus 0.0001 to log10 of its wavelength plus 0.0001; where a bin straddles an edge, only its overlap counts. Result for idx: 0.037 nm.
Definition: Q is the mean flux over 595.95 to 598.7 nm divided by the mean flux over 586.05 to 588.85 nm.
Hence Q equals 1.0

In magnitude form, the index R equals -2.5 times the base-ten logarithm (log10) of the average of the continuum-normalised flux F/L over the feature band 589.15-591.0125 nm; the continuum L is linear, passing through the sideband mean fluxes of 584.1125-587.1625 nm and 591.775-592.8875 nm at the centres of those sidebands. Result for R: 0.08 mag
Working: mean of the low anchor 32.1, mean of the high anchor 29.1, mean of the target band 27.9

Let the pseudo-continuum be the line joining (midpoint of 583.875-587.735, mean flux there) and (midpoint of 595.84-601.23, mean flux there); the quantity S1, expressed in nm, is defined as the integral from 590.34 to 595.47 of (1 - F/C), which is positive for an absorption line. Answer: 0.221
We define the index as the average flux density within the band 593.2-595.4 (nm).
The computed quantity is 30.6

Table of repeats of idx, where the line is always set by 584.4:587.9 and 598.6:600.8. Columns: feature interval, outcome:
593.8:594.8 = 0.03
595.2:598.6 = -0.10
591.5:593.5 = 0.06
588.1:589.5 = 0.21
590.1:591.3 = 0.06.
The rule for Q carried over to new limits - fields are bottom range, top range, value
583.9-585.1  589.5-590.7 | 0.88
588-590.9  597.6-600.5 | 1.10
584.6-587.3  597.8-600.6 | 0.95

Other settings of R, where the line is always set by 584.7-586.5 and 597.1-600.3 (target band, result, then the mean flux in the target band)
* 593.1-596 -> 0.03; 30.6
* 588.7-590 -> 0.21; 26.1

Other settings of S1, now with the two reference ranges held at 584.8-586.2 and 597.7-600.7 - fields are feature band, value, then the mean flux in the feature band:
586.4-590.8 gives 0.34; 29.4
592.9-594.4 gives -0.02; 31.7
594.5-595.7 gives 0.04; 30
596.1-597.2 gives 0.00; 31.1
